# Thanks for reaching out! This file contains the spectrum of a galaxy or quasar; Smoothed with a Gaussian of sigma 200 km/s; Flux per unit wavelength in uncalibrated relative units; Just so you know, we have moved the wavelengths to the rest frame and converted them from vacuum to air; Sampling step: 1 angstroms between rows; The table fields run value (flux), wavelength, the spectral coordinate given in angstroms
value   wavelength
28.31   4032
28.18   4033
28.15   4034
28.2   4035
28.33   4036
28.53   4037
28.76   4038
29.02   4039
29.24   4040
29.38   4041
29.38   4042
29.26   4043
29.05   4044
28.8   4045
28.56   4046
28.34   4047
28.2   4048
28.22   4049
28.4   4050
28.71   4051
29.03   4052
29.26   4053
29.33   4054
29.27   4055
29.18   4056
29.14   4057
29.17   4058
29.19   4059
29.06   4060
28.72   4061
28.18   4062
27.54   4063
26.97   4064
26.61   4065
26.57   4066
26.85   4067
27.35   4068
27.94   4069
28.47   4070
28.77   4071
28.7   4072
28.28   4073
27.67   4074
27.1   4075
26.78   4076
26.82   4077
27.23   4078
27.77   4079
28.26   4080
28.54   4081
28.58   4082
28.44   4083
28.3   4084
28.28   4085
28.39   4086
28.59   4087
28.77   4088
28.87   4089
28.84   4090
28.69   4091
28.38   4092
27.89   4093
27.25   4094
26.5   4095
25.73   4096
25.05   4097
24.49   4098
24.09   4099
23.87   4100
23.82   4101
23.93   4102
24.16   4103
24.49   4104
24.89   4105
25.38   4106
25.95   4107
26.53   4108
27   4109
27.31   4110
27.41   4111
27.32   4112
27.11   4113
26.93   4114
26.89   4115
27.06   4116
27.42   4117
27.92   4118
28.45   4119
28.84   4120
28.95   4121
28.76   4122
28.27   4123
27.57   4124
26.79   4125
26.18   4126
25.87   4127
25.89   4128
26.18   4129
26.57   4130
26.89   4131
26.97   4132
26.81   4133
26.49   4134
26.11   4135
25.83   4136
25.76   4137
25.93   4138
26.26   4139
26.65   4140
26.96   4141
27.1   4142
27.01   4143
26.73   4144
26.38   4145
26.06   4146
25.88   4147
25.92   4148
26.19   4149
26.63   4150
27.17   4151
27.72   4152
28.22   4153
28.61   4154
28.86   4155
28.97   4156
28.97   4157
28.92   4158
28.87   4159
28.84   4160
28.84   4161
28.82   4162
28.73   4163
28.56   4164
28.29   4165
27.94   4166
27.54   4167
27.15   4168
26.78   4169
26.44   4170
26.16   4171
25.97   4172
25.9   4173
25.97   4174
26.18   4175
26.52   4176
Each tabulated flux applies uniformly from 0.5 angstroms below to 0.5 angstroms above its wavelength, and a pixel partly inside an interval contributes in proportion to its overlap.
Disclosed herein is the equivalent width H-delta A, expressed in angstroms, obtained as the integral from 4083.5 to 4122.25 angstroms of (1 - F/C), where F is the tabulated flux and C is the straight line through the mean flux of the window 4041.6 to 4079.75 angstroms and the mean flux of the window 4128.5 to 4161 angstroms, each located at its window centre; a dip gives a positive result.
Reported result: 1.1 angstroms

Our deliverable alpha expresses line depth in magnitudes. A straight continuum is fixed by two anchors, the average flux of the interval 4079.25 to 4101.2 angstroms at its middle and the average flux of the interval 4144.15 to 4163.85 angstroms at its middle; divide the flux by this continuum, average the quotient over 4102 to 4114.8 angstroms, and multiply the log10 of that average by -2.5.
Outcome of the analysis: 0.05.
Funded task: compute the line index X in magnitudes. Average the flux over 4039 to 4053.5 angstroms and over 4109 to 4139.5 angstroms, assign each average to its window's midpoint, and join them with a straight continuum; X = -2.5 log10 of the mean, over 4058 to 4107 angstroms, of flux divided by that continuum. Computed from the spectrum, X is 0.032 mag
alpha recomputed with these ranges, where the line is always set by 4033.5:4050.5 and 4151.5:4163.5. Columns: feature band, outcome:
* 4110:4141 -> 0.07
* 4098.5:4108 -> 0.17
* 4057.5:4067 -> 0.03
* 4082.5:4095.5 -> 0.02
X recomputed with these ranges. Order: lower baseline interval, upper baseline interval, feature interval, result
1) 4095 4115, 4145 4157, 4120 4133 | -0.029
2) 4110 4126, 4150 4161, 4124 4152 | 0.064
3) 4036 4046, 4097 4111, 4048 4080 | -0.022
